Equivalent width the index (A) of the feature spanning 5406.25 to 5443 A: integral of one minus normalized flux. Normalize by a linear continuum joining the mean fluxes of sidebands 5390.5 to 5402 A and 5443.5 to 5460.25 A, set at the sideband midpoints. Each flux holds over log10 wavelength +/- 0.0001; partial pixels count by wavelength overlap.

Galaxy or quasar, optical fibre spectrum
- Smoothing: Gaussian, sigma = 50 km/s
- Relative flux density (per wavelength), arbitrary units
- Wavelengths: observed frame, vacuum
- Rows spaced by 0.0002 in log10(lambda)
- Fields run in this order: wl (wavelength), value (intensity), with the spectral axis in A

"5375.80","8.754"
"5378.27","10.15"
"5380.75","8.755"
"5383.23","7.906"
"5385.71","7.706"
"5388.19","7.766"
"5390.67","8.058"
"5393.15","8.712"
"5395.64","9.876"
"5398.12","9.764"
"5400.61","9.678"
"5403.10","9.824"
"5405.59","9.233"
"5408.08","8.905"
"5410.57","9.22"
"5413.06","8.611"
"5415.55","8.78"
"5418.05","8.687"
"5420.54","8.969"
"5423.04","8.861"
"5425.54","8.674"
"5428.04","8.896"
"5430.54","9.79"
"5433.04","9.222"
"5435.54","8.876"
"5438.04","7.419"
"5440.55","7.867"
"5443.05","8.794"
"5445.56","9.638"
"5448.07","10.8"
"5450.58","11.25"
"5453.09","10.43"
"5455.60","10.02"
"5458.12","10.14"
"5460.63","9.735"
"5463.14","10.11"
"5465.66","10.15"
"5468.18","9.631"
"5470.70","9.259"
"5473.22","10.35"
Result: 3.84 A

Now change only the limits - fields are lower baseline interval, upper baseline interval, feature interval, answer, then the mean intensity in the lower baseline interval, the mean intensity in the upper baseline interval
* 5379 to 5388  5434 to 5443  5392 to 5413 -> -3.0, 8.19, 8.2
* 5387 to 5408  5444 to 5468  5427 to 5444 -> 1.9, 9.11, 10.2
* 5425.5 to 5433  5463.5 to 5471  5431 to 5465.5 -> -0.3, 9.21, 9.78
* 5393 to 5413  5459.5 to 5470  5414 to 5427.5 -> 1.0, 9.39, 9.87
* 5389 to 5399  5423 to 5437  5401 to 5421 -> 0.0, 9.03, 9.05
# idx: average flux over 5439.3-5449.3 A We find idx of 9.27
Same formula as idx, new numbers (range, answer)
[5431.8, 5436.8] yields 9.06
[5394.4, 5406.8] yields 9.67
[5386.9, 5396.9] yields 8.61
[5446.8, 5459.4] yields 10.5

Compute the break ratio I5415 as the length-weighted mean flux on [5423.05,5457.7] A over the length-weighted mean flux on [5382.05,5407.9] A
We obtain 1.06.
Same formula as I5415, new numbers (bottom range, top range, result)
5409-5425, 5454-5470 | 1.12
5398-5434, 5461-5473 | 1.08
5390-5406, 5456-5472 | 1.05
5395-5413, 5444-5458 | 1.10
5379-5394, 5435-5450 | 1.10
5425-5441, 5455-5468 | 1.15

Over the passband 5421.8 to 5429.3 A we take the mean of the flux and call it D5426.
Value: 8.81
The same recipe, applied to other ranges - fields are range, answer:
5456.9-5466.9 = 10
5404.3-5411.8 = 9.12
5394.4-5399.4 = 9.82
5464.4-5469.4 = 9.88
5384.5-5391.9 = 7.85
